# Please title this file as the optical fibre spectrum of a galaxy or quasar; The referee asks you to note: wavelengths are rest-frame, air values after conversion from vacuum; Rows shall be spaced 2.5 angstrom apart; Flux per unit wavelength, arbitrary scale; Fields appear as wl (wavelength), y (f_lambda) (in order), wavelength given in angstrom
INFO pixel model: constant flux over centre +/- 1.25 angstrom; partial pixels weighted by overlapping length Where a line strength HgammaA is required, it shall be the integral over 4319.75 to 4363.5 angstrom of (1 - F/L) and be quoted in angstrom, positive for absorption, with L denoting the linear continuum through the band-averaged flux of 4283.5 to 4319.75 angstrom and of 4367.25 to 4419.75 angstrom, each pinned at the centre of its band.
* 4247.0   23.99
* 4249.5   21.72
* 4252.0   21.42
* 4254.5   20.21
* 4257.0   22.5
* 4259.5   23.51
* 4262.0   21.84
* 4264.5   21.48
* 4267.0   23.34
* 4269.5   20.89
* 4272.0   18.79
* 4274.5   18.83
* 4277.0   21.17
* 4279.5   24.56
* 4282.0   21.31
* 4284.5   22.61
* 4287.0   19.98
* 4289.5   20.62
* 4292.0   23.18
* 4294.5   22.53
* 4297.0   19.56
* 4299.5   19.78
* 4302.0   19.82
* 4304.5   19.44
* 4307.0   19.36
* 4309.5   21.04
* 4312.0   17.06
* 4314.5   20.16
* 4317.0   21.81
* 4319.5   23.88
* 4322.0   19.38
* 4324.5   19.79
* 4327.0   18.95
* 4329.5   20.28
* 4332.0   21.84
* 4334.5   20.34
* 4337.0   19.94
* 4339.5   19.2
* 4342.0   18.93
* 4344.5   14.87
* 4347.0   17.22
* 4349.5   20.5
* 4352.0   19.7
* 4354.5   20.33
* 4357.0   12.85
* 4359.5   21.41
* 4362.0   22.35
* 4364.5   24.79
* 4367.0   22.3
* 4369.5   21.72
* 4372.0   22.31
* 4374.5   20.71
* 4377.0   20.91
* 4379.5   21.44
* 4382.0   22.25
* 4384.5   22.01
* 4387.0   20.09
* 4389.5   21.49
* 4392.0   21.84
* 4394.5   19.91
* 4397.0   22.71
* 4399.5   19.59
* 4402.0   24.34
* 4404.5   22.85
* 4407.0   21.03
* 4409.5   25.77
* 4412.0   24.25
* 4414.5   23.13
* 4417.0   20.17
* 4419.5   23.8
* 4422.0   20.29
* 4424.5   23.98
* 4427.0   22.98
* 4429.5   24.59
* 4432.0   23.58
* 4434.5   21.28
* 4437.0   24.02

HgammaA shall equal 3.69 angstrom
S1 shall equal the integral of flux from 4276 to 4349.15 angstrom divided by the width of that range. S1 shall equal 20.3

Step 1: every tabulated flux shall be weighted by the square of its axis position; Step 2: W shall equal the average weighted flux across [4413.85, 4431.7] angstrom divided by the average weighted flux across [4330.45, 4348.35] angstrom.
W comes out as 1.2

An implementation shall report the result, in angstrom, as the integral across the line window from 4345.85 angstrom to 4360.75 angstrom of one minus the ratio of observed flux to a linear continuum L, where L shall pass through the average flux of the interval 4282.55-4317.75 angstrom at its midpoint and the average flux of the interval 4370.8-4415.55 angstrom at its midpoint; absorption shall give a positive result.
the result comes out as 1.9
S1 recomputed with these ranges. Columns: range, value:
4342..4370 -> 19.7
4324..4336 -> 20.3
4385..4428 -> 22.2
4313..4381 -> 20.3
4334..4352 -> 18.7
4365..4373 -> 22.4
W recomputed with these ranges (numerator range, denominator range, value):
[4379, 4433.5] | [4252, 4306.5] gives 1.12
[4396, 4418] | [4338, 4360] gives 1.28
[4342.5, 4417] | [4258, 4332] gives 1.05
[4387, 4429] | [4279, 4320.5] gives 1.12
